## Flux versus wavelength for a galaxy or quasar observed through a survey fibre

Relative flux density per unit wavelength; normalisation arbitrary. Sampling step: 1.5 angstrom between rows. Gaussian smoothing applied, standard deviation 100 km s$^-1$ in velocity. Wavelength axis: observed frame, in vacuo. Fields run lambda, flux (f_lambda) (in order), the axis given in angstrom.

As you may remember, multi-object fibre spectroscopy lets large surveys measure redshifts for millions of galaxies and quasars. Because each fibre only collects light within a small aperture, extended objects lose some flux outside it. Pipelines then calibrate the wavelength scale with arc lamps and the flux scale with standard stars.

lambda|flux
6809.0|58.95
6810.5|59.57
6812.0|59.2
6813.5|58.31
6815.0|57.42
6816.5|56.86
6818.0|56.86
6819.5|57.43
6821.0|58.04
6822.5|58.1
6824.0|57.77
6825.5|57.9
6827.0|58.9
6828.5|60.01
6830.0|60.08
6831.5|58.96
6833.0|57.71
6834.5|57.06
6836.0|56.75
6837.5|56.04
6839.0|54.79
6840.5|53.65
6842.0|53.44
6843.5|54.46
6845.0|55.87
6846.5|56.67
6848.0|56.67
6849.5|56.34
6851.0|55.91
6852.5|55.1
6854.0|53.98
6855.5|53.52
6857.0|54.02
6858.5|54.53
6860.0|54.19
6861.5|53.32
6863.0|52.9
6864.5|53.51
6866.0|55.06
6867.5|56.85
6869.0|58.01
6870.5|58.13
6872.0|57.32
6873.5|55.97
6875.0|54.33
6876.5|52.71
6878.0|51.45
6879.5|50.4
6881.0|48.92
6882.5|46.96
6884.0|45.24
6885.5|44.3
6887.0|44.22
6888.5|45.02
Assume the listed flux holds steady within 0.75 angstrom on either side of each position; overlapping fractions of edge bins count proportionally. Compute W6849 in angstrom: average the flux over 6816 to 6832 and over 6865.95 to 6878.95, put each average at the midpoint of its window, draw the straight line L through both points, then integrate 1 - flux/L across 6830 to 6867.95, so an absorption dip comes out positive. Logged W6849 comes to 1.0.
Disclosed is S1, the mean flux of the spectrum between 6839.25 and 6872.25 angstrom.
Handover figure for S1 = 55.1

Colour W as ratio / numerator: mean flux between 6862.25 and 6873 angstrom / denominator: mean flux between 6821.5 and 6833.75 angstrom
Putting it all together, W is 1.0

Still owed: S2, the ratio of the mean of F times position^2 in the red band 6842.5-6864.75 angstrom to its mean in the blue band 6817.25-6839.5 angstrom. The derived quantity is 0.95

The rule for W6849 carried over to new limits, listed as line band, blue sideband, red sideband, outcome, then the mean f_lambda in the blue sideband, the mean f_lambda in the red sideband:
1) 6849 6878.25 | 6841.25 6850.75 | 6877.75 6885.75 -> -1.8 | 55.6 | 47.9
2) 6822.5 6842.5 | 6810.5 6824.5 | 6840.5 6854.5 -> -0.2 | 57.9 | 55.3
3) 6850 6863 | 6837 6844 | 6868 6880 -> 0.1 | 54.4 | 54.9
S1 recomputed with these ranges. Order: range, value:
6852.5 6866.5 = 53.9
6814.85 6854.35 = 56.8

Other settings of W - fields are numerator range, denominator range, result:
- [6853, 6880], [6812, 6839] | 0.94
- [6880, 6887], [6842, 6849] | 0.83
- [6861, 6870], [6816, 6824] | 0.96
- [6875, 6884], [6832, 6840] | 0.89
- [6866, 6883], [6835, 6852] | 0.97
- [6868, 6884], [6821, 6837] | 0.91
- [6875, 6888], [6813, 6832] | 0.83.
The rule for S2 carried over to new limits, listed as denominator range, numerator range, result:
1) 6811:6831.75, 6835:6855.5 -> 0.96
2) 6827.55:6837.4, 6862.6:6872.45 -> 0.97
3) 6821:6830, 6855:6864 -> 0.93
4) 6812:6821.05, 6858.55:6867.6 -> 0.95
